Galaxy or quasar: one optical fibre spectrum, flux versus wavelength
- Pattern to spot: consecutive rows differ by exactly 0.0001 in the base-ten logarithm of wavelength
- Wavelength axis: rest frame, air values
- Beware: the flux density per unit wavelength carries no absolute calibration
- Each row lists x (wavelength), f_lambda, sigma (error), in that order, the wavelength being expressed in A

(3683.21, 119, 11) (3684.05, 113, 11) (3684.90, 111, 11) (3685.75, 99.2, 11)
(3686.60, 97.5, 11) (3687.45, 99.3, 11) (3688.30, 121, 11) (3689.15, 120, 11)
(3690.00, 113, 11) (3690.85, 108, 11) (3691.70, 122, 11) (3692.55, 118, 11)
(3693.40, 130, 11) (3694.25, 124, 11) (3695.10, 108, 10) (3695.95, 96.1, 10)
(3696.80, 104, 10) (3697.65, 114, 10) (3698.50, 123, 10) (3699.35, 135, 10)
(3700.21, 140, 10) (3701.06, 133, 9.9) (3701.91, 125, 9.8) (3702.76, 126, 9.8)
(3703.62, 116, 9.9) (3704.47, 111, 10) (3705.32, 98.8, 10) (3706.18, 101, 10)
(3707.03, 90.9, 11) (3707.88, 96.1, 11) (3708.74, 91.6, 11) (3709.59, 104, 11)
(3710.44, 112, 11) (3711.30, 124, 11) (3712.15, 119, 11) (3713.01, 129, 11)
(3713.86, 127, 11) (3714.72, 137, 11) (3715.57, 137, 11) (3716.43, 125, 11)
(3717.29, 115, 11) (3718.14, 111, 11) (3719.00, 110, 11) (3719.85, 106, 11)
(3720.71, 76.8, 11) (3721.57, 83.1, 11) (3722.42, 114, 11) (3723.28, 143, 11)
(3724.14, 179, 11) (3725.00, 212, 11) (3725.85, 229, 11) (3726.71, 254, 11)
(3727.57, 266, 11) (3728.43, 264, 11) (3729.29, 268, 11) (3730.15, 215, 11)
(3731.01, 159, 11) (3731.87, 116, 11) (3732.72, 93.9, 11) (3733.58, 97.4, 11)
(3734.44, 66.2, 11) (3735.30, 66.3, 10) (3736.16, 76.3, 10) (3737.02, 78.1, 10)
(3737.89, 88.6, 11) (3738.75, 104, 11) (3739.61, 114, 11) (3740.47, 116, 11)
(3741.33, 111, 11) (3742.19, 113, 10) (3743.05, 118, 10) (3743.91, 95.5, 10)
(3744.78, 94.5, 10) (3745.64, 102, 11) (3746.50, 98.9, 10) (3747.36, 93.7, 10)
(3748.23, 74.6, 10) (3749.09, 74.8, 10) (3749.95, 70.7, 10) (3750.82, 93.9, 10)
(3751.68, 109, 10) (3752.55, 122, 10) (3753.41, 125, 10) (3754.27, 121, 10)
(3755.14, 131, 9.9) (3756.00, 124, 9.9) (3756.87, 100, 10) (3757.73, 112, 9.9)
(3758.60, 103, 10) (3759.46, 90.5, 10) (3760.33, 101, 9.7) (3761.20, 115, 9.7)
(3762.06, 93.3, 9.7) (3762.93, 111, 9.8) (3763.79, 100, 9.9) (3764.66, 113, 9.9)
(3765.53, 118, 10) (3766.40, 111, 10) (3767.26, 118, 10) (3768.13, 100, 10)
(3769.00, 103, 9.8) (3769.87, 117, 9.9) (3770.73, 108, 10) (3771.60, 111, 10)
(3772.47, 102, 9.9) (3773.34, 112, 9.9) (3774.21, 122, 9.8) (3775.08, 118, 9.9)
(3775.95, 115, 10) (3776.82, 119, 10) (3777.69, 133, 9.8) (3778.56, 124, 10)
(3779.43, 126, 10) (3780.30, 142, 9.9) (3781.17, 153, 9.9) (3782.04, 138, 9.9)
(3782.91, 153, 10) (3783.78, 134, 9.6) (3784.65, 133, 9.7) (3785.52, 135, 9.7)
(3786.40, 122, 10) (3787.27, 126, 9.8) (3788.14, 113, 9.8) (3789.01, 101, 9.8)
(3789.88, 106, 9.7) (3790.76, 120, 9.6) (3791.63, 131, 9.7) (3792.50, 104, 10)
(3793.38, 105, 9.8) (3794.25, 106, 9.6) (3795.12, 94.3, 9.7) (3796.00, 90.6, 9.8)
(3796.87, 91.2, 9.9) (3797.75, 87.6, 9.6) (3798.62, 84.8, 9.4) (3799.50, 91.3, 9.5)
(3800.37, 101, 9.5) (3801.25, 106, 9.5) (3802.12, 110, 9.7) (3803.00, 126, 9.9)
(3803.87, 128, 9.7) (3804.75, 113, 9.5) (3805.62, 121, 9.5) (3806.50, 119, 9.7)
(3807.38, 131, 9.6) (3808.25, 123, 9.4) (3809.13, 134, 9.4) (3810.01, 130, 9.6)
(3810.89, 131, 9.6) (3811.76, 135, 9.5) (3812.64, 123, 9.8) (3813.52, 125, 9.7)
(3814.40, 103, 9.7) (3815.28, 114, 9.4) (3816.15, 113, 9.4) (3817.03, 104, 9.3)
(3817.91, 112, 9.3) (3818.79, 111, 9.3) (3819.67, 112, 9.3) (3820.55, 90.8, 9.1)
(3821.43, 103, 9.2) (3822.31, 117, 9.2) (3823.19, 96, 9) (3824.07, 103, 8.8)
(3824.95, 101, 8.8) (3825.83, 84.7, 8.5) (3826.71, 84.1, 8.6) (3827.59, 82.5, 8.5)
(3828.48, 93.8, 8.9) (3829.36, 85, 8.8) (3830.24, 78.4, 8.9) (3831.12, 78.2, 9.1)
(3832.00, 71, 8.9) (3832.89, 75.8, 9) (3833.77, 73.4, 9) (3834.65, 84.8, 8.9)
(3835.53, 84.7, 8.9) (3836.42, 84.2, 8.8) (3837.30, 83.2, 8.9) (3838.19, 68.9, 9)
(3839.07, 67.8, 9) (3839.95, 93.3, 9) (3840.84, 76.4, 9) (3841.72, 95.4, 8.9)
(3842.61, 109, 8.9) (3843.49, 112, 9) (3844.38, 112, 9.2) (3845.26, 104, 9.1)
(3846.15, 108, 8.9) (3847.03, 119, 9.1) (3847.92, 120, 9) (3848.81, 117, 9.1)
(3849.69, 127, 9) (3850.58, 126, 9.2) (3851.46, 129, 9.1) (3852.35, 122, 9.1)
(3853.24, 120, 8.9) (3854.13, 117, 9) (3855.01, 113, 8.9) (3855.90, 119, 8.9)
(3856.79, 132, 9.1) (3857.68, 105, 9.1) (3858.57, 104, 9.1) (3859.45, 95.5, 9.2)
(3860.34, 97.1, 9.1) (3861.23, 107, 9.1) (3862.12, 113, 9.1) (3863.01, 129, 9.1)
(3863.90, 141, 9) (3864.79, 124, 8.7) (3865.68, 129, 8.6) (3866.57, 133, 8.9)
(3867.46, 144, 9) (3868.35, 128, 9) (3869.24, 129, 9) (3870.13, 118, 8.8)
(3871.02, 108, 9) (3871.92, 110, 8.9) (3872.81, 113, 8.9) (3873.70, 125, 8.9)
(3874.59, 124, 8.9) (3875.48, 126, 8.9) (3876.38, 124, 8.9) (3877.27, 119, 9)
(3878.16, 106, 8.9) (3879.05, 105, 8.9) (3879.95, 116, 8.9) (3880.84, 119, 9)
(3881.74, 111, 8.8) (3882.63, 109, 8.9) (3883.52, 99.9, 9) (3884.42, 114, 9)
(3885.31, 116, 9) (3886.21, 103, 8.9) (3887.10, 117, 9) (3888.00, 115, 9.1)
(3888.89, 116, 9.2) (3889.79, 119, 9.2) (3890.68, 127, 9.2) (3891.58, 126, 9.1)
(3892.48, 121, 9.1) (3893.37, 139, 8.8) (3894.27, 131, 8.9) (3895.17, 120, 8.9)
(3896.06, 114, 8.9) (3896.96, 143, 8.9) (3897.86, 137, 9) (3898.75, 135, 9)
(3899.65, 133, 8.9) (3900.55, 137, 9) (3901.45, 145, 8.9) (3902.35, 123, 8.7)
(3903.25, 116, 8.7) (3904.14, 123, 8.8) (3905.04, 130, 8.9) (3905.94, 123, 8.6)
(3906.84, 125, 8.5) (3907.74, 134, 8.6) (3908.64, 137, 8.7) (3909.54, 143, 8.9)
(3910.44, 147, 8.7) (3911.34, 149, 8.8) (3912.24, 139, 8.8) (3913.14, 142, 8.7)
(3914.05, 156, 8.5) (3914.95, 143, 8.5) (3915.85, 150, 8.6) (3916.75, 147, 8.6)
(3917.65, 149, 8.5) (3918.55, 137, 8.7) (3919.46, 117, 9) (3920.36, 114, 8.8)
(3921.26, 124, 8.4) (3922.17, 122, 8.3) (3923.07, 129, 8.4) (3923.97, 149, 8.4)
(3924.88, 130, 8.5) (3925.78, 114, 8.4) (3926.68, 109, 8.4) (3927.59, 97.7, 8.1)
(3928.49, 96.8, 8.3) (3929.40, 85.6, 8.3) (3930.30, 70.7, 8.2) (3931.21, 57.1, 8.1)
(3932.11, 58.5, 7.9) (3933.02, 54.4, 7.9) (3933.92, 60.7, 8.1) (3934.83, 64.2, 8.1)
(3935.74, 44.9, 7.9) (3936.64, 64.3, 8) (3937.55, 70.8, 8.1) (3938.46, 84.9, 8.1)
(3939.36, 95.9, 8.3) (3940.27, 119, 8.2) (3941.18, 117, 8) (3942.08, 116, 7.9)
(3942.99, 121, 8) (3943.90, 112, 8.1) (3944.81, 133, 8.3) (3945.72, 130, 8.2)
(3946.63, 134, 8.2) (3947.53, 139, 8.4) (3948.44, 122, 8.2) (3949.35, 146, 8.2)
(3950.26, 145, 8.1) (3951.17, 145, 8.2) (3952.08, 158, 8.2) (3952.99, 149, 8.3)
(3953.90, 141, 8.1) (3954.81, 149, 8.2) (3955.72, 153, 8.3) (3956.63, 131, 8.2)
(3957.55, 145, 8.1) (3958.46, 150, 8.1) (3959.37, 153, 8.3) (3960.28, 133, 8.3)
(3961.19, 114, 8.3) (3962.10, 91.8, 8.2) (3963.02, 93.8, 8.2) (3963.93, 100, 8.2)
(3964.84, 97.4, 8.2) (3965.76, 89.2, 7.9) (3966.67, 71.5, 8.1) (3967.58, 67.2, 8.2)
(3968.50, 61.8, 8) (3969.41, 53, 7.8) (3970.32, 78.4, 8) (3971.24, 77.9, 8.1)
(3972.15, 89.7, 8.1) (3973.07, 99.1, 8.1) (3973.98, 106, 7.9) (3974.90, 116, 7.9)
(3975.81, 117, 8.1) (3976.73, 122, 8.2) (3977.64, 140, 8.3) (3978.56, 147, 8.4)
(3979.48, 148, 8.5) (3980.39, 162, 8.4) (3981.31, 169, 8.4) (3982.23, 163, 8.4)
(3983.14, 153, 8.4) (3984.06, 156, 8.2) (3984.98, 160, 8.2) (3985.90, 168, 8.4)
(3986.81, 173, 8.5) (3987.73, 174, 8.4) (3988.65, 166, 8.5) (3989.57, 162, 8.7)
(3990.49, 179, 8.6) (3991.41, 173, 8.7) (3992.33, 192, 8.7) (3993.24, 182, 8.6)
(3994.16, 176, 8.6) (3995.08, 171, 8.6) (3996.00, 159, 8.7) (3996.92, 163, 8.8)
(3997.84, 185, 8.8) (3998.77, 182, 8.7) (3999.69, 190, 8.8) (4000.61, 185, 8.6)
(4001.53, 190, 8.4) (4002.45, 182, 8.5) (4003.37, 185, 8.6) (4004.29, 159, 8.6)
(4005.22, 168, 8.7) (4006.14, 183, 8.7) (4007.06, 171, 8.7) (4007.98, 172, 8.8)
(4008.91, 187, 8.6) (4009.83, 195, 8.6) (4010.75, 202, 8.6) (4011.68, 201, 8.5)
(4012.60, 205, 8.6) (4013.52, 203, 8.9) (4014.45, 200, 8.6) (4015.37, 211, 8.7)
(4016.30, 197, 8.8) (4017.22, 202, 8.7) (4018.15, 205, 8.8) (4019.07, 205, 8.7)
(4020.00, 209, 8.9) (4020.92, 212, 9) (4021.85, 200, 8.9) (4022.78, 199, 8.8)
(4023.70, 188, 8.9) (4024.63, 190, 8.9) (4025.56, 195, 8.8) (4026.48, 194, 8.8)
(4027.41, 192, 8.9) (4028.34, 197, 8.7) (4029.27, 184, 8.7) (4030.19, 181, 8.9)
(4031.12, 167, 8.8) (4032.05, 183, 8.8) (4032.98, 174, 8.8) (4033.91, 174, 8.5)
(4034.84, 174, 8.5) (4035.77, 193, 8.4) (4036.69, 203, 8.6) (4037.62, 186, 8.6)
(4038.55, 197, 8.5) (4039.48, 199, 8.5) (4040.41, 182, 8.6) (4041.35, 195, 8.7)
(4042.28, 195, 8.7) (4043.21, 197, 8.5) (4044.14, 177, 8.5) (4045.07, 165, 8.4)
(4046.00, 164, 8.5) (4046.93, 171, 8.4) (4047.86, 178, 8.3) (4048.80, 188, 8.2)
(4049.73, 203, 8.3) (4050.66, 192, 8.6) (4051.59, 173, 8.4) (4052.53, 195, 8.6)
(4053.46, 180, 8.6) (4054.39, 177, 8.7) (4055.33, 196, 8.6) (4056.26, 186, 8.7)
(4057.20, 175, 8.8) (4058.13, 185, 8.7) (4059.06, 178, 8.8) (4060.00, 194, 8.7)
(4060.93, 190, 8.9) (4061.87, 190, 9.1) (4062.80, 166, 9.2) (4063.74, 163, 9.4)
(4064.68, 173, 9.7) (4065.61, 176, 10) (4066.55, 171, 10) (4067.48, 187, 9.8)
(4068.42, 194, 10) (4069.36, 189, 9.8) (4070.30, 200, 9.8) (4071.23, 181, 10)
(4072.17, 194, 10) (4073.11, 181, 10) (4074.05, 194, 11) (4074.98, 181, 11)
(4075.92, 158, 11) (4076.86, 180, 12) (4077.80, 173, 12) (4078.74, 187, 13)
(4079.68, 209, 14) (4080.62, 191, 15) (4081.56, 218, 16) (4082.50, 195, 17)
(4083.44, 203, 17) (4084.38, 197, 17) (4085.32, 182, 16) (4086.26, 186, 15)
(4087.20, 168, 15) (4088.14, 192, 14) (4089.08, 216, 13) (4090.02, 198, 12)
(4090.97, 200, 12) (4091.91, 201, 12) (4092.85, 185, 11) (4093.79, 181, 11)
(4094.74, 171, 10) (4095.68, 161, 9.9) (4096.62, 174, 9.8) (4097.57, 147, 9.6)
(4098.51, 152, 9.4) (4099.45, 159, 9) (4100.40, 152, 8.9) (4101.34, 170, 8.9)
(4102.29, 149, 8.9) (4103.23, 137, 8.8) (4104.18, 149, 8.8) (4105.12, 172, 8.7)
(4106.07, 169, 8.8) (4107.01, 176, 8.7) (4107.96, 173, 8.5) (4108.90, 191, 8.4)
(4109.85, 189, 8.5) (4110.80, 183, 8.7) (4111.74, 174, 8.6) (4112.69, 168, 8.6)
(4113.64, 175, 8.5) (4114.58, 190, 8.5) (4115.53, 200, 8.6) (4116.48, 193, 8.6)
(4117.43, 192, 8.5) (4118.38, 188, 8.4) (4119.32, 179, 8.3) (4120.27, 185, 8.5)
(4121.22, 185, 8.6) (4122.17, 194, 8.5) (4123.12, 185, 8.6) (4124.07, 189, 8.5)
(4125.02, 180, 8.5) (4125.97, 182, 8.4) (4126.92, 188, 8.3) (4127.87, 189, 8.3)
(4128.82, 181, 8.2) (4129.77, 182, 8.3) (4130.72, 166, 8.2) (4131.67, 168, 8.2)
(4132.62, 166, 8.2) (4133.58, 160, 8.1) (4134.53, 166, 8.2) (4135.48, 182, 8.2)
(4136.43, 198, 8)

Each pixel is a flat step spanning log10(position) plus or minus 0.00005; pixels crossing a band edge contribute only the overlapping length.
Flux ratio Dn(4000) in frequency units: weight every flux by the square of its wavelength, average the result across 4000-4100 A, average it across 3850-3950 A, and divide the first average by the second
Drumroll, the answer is 1.7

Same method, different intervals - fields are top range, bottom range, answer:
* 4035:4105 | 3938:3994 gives 1.47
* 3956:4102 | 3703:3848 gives 1.73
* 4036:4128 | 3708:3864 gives 1.86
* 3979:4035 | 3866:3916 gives 1.54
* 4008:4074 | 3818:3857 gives 2.10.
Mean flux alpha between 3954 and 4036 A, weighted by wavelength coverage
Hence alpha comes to 160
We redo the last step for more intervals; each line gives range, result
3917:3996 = 122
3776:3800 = 117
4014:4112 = 184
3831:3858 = 102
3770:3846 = 108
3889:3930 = 129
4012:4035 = 194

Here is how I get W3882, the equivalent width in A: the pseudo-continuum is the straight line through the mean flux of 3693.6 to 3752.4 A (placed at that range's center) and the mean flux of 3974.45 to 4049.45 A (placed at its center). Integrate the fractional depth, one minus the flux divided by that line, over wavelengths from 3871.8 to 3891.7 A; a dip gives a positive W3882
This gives 5.0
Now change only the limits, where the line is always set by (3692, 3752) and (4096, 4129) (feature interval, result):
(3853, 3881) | 4.7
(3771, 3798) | 2.6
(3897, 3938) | 8.9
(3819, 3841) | 8.0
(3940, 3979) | 9.3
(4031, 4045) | -1.7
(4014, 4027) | -3.0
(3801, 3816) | 1.4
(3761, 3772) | 1.7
